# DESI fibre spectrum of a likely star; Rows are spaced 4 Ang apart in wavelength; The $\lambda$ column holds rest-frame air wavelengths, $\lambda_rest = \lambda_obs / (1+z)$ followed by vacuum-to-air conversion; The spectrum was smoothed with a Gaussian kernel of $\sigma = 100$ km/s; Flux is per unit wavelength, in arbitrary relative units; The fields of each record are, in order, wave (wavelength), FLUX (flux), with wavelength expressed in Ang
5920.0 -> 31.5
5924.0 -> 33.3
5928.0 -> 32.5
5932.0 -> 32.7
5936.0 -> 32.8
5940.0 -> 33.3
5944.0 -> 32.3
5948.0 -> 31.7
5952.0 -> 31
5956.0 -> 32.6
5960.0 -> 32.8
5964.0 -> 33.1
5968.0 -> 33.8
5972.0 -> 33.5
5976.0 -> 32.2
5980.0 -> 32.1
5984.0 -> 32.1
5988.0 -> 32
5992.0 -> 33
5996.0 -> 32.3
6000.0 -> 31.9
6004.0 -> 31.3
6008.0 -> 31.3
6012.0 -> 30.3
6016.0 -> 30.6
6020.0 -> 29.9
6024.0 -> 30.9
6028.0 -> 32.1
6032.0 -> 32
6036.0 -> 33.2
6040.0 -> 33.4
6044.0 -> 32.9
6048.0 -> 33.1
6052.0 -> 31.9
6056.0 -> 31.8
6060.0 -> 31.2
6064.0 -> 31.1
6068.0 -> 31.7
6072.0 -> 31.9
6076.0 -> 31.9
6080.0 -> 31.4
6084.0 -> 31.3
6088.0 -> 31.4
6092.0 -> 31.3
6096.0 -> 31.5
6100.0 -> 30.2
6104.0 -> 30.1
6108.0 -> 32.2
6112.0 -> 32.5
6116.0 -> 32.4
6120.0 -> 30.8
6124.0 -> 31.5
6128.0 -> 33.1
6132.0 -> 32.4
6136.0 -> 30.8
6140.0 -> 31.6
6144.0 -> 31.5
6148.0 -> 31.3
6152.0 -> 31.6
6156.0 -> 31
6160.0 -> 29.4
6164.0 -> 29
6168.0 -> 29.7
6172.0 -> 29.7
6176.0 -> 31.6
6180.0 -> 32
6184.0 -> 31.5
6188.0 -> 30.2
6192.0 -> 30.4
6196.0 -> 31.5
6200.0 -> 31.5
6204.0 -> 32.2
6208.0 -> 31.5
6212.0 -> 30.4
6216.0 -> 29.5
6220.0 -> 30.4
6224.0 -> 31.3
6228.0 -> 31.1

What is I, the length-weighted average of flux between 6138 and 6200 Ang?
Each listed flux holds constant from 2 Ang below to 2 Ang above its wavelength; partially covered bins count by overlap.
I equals 30.8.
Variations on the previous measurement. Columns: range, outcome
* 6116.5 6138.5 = 31.8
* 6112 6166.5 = 31.3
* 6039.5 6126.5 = 31.7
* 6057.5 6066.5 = 31.2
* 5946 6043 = 32.1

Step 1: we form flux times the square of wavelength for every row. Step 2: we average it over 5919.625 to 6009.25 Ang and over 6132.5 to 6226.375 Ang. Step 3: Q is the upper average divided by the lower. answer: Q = 1.02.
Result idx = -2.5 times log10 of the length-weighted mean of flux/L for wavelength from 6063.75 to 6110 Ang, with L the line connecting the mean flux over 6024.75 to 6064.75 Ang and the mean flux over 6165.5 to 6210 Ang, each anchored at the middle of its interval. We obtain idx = 0.02 mag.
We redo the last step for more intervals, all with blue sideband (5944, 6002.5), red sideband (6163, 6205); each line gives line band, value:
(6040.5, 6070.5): -0.01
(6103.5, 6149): -0.02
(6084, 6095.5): 0.01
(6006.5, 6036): 0.03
